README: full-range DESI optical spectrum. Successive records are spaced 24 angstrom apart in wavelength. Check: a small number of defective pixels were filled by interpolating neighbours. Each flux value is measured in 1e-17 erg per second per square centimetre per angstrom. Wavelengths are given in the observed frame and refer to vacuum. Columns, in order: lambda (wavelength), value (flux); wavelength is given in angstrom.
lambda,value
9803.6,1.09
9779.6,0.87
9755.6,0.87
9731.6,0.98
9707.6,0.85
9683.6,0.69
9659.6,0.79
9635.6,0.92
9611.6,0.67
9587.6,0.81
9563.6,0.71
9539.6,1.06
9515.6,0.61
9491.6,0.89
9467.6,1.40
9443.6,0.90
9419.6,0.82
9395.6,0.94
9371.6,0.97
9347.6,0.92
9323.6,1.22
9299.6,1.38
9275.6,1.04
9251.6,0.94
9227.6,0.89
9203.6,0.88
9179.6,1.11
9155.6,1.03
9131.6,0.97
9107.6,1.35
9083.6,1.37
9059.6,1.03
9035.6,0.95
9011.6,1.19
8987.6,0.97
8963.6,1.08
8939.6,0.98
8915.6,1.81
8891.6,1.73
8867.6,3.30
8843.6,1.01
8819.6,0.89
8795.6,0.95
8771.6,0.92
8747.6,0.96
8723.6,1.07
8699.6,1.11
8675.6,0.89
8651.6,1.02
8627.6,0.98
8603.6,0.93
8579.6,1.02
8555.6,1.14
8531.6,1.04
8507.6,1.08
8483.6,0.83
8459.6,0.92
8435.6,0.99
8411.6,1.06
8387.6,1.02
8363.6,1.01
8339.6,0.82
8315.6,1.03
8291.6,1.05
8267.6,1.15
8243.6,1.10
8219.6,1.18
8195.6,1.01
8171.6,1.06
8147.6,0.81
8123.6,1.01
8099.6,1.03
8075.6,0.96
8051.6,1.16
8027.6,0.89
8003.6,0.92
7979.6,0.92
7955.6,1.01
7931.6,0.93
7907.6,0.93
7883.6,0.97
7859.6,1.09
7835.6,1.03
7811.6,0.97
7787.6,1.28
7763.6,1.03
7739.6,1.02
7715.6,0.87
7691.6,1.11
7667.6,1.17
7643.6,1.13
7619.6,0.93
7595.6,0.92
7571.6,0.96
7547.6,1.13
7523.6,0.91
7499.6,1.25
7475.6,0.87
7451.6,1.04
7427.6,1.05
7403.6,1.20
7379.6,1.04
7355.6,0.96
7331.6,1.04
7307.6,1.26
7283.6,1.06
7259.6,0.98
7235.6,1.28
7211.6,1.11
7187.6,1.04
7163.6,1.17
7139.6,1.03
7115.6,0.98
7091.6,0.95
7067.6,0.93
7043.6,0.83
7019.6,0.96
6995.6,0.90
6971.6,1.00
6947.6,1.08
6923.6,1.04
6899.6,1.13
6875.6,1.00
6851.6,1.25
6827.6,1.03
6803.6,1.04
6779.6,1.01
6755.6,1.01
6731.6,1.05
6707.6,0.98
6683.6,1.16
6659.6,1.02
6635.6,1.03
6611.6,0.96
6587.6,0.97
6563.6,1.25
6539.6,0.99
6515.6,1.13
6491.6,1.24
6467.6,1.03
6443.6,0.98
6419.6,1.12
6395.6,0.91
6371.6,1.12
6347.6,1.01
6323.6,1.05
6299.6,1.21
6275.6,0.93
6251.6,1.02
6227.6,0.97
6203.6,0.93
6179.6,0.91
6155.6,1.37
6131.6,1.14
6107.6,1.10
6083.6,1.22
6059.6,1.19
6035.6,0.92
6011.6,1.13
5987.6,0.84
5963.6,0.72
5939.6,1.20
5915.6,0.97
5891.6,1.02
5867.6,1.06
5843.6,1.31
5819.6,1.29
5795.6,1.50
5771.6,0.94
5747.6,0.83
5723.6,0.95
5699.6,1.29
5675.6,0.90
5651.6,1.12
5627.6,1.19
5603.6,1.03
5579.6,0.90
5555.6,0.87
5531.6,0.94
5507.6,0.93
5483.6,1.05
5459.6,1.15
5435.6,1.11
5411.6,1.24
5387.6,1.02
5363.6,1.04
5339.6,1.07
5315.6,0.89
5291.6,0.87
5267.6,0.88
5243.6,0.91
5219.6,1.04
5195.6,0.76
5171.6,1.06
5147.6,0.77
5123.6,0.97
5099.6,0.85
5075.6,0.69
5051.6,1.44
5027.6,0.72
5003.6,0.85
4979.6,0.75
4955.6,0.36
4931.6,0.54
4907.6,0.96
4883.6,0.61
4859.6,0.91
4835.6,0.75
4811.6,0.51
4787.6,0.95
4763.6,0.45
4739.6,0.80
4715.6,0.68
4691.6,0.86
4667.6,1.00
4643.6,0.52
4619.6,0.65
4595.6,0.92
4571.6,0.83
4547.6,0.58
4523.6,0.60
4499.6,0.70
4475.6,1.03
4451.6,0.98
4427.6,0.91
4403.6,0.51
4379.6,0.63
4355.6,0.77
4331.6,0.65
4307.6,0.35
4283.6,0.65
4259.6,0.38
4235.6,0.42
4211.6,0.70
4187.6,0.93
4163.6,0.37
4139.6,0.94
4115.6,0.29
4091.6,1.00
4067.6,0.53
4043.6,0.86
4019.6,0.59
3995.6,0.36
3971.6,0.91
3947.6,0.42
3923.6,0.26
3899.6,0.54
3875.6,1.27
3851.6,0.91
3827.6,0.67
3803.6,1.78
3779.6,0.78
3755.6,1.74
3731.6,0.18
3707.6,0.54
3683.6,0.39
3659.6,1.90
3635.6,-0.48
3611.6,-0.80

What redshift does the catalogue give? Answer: 0.352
